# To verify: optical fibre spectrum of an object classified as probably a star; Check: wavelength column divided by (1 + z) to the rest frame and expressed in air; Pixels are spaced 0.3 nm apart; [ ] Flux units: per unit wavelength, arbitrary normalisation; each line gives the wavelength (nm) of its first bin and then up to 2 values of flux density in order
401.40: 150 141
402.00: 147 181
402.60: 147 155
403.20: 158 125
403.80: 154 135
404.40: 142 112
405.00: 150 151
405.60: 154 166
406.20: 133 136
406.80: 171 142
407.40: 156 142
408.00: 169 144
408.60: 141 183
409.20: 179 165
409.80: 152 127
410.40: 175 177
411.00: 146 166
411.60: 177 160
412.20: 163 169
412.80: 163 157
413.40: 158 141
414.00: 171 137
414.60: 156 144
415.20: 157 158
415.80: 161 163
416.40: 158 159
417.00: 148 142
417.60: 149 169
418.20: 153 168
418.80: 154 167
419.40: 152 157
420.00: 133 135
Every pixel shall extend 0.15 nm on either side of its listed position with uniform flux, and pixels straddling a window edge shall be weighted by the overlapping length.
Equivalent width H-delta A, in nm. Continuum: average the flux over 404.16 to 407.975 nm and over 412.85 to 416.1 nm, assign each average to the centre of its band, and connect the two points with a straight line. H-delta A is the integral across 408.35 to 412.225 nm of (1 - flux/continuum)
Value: -0.29 nm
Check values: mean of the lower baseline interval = 147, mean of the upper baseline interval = 155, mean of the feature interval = 162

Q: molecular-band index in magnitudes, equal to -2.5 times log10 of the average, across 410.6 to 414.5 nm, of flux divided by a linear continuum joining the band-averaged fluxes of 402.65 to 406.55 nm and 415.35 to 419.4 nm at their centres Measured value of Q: -0.05 mag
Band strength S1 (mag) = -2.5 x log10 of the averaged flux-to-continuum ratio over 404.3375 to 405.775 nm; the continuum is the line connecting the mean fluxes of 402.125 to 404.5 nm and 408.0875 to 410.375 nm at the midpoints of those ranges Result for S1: 0.07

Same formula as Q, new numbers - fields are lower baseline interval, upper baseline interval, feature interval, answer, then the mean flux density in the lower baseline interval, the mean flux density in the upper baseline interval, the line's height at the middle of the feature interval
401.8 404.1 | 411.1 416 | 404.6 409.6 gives 0.01 mag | 151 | 159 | 154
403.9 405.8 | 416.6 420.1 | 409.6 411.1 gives -0.07 mag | 142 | 154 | 147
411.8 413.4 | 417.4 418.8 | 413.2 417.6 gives 0.05 mag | 162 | 158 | 160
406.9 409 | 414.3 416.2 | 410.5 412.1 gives -0.08 mag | 154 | 155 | 154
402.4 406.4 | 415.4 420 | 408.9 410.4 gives -0.08 mag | 145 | 156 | 150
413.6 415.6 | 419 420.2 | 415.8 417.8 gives -0.02 mag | 152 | 151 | 152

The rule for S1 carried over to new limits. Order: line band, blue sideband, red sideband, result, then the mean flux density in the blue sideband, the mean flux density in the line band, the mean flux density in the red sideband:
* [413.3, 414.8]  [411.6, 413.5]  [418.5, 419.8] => 0.07 mag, 163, 152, 159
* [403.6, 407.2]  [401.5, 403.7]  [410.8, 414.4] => 0.06 mag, 151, 145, 160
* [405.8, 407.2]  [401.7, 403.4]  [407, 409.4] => 0.05 mag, 155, 149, 157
